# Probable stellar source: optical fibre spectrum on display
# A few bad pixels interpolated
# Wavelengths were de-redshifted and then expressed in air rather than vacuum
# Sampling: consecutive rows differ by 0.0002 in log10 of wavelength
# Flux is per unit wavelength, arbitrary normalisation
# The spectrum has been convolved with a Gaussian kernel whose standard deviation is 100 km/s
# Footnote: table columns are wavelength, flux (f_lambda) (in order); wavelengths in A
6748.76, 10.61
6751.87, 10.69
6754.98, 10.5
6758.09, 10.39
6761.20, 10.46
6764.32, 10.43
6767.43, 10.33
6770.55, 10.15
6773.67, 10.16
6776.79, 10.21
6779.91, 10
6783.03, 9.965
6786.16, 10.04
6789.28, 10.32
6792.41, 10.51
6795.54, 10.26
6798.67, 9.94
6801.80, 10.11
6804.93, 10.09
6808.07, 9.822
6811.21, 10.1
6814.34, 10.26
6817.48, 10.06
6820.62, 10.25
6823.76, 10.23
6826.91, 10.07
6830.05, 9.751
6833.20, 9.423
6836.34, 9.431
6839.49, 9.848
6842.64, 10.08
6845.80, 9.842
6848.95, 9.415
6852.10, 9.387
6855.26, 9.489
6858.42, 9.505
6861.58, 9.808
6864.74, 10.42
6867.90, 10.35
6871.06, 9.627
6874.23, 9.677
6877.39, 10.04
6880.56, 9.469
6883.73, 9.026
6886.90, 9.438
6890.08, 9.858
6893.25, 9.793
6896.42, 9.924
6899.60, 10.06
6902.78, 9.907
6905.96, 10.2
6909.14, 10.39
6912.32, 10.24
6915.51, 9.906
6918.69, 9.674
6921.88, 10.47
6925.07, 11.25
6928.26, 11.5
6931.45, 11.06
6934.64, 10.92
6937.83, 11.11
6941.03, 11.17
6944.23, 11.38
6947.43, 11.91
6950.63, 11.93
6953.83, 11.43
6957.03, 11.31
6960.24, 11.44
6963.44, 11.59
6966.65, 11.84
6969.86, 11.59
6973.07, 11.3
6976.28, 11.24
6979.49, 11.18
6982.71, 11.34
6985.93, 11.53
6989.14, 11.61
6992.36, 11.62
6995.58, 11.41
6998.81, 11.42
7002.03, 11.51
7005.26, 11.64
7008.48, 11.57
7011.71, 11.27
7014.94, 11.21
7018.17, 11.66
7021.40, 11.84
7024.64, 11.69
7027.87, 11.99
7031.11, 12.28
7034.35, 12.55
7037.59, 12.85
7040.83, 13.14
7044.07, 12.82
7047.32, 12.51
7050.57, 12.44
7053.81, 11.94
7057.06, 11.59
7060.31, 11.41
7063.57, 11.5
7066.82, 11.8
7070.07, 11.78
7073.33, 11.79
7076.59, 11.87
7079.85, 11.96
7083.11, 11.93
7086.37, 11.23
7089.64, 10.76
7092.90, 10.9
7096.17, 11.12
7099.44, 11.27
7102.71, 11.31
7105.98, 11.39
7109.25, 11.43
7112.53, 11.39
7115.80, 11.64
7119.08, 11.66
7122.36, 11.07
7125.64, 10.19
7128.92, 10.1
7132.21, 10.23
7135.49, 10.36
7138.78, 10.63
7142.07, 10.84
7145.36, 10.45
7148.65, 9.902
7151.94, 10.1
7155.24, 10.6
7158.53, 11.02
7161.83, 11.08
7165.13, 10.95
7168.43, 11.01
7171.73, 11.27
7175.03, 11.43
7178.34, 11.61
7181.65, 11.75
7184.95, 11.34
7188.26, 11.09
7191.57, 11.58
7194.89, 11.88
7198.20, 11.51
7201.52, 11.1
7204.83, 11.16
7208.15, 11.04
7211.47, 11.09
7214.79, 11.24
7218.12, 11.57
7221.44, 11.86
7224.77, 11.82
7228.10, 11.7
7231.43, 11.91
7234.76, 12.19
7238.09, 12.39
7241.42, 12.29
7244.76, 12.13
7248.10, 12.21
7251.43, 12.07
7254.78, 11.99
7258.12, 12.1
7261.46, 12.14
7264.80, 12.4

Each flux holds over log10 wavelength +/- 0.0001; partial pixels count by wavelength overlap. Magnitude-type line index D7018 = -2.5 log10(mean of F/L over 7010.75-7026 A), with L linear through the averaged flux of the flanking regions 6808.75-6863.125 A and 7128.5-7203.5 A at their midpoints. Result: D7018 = -0.11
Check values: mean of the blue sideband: 9.82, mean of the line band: 11.5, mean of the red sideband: 11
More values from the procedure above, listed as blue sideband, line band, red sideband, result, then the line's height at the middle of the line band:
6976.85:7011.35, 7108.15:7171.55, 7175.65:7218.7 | 0.06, 11.4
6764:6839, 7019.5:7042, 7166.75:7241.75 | -0.13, 10.9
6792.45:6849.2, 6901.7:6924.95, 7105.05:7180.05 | 0.00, 10.2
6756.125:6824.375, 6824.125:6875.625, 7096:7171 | 0.06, 10.3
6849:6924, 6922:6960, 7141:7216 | -0.13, 10.1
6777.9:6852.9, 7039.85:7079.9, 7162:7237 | -0.10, 10.9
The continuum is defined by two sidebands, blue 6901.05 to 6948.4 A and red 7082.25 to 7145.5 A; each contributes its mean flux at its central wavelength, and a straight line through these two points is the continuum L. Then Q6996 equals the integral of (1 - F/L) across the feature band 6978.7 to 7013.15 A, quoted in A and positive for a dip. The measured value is -2.1 A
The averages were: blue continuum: 10.7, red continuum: 11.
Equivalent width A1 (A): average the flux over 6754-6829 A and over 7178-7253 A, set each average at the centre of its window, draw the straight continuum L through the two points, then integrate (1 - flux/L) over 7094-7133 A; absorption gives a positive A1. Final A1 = 0.8 A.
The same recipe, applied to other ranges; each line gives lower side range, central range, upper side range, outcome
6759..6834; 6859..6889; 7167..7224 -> 1.80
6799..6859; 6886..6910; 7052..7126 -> 0.78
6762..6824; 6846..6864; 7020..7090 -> 1.72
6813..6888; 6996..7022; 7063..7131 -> -1.74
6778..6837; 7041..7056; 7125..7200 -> -2.57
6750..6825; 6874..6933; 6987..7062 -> 5.03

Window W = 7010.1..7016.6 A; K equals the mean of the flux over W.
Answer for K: 11.2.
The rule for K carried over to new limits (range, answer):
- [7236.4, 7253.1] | 12.2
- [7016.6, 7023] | 11.8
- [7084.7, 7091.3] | 11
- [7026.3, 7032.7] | 12.1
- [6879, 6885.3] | 9.25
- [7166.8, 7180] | 11.3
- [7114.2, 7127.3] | 11.1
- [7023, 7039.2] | 12.3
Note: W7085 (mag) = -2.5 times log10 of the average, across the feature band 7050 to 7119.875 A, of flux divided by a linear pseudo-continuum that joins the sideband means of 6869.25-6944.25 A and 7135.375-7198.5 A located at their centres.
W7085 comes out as -0.074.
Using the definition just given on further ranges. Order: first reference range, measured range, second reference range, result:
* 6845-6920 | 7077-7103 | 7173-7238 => -0.041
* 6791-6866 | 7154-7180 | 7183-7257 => 0.031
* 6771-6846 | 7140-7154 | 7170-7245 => 0.102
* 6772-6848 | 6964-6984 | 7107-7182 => -0.097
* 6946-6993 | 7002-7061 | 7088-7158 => -0.073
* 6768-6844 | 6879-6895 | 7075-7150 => 0.086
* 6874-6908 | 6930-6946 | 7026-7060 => -0.056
